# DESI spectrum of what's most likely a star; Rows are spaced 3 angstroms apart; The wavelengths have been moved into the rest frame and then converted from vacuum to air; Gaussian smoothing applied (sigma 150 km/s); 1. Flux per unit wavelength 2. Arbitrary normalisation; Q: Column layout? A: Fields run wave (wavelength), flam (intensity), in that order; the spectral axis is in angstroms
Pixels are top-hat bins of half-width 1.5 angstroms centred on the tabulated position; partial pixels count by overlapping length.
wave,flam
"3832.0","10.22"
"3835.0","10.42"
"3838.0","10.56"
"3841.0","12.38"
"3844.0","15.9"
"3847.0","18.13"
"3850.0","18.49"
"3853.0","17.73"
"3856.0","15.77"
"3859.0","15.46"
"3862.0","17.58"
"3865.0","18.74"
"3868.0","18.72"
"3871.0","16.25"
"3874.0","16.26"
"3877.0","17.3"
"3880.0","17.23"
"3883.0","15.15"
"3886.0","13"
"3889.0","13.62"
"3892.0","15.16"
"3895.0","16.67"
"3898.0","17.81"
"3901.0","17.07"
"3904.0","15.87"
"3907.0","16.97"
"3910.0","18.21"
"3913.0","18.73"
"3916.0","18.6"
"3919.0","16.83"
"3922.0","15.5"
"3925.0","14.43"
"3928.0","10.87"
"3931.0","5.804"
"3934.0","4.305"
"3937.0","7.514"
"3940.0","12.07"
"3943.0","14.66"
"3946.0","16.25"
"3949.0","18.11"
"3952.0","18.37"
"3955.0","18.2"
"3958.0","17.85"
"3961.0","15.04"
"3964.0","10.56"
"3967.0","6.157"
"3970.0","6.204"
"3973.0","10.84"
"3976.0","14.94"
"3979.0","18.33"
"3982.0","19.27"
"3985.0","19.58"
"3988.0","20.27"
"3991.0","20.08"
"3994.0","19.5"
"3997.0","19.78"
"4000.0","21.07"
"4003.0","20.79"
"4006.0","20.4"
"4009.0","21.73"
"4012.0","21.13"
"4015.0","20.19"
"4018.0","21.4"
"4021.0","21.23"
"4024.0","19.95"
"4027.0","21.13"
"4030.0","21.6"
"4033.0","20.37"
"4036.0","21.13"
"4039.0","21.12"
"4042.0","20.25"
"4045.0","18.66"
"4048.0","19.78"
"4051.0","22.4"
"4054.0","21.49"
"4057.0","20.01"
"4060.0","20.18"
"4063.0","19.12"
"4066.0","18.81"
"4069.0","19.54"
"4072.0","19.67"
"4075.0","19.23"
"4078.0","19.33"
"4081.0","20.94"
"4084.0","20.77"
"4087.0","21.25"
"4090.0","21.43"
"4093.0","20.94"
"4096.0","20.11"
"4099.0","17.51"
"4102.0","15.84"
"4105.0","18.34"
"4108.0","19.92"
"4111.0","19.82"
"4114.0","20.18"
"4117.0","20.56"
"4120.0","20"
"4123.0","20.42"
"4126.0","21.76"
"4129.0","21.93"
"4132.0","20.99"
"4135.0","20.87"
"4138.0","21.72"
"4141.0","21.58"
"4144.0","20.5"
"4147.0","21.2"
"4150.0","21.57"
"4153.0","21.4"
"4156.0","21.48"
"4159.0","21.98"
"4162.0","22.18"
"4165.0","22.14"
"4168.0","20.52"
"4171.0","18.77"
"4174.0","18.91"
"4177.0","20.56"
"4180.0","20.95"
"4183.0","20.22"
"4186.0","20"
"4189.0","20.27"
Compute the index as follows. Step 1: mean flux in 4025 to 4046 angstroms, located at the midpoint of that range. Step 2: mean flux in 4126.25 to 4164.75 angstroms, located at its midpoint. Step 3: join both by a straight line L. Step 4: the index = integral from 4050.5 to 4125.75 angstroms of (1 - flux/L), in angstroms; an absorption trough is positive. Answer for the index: 4.04 angstroms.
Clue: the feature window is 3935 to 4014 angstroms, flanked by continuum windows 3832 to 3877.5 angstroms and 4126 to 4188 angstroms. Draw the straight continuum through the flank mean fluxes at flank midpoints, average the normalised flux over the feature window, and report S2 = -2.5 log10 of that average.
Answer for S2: 0.09 mag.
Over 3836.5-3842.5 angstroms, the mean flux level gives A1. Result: 11.5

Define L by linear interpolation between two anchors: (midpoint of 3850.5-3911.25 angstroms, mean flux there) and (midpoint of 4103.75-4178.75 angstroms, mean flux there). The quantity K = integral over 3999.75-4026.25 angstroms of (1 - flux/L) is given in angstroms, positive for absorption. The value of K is -3.1 angstroms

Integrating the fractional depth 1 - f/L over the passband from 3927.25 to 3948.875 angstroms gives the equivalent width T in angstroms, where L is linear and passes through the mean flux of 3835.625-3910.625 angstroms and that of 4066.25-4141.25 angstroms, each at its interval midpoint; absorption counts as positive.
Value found 8.3 angstroms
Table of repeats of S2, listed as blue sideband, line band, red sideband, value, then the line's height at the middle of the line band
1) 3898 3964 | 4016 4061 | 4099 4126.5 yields -0.180 mag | 17.6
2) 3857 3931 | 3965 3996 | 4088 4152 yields 0.149 mag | 17.7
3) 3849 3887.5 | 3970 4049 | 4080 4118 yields -0.052 mag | 18.6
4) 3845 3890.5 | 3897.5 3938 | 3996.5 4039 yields 0.256 mag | 18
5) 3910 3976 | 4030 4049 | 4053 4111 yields -0.149 mag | 17.8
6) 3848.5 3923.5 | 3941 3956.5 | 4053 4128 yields 0.048 mag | 17.7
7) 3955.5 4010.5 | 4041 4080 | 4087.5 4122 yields -0.075 mag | 18.6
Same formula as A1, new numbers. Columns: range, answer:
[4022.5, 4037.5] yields 20.8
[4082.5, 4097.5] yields 20.9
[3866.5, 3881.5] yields 17.2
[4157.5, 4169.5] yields 21.7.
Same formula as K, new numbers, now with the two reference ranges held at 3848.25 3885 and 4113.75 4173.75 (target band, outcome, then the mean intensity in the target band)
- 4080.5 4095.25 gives -0.6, 21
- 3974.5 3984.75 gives 0.5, 17.8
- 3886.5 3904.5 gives 1.6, 15.9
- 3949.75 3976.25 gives 7.5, 13.2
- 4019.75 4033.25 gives -1.1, 20.9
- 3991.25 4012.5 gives -1.8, 20.6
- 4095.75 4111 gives 1.6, 18.3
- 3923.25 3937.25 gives 7.1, 8.8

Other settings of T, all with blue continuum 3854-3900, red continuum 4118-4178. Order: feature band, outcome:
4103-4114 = 0.6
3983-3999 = -1.4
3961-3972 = 5.6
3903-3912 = -0.2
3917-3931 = 2.9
